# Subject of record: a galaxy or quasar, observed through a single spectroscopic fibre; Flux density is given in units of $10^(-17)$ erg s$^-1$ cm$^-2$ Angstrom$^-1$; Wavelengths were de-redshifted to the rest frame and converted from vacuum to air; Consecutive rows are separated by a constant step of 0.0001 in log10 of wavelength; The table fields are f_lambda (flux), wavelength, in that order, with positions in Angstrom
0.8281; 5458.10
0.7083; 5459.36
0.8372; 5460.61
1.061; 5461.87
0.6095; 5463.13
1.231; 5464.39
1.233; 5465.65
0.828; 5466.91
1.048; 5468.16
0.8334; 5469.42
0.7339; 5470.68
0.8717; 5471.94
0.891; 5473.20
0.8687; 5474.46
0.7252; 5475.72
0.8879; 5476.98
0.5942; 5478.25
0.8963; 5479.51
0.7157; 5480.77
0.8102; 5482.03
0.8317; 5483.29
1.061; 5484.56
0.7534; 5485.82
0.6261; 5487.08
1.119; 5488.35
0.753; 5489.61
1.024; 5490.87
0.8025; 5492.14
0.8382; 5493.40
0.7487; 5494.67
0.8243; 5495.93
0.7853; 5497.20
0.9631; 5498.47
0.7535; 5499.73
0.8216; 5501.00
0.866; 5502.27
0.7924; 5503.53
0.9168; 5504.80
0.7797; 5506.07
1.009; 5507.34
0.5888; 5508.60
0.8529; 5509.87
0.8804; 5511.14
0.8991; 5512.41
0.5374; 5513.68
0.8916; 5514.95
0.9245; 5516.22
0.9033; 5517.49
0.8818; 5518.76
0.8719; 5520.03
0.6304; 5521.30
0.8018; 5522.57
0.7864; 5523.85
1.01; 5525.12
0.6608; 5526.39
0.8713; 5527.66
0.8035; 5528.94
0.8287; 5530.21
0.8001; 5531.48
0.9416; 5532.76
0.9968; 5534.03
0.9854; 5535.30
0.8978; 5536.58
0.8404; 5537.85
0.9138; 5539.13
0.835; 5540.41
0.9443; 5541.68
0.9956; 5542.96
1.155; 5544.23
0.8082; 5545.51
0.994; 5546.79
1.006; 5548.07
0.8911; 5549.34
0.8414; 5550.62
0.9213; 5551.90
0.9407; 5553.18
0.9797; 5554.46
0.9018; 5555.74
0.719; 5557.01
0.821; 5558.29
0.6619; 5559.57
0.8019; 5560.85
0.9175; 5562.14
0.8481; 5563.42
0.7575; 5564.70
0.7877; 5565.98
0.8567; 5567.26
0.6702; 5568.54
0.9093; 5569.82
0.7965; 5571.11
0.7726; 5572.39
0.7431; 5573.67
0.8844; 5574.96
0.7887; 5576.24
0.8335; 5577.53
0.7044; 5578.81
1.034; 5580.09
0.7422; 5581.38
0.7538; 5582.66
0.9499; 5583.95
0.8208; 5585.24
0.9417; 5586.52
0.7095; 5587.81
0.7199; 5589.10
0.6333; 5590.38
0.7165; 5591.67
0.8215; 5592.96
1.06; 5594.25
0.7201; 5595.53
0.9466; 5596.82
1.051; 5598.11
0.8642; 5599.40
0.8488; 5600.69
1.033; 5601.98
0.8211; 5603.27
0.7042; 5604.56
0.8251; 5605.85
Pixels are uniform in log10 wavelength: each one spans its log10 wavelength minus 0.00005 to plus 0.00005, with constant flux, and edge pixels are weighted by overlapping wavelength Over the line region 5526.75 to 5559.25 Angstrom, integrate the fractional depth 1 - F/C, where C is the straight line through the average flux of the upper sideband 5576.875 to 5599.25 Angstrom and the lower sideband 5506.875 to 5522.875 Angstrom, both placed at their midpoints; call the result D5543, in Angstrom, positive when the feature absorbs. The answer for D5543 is -3.0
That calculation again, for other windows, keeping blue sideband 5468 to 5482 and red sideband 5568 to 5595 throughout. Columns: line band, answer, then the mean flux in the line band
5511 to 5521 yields -0.32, 0.84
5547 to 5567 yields -1.10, 0.856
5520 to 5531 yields 0.13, 0.804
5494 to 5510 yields -0.16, 0.822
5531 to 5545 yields -2.15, 0.937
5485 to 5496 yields -0.29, 0.837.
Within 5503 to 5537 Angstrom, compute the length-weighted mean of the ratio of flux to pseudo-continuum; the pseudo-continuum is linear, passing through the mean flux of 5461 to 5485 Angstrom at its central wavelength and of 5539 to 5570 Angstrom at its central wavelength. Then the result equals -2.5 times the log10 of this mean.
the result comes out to 0.04 mag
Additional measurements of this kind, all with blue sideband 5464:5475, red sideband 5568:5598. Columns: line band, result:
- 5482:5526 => 0.08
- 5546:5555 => -0.10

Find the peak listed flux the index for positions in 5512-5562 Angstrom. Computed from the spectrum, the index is 1.155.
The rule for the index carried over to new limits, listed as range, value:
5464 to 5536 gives 1.233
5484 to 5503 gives 1.119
